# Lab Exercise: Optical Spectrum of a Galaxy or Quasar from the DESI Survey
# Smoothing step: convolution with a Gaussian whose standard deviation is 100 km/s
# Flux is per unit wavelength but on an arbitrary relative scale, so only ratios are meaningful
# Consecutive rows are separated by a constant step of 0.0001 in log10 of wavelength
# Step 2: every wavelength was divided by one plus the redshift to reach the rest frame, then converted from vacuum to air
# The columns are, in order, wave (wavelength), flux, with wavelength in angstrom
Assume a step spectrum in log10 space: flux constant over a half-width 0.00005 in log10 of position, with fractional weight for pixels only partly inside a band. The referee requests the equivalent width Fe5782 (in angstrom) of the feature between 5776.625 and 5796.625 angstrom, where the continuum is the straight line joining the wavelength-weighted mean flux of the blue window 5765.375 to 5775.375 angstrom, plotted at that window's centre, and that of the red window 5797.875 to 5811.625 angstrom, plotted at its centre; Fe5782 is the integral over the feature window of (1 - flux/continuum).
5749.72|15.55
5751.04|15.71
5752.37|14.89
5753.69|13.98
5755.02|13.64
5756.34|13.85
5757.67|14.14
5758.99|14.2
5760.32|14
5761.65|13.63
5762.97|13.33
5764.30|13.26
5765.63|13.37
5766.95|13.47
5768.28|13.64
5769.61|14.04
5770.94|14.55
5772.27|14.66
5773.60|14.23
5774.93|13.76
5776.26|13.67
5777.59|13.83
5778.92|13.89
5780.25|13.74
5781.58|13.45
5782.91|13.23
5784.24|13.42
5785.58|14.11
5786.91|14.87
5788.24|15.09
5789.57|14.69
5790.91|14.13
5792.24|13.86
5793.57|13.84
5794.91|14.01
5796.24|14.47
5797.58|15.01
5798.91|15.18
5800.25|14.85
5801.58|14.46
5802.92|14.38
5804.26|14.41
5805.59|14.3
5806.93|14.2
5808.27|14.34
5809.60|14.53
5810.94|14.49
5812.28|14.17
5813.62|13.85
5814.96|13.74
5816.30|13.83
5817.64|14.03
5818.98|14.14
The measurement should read 0.3 angstrom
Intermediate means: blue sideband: 14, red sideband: 14.5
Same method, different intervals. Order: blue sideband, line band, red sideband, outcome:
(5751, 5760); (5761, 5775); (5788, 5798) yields 0.4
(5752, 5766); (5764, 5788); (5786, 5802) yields 0.5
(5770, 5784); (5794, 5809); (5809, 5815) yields -0.4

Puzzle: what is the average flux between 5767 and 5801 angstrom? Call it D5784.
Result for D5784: 14.2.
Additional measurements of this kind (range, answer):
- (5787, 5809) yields 14.5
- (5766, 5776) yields 14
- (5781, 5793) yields 14.1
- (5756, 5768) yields 13.7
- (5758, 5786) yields 13.8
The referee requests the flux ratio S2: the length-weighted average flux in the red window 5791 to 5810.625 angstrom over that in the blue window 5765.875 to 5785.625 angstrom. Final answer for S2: 1.04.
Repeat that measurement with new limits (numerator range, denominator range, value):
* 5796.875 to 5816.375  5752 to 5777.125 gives 1.04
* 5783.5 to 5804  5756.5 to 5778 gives 1.04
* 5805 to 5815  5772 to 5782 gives 1.02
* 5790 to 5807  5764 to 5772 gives 1.04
